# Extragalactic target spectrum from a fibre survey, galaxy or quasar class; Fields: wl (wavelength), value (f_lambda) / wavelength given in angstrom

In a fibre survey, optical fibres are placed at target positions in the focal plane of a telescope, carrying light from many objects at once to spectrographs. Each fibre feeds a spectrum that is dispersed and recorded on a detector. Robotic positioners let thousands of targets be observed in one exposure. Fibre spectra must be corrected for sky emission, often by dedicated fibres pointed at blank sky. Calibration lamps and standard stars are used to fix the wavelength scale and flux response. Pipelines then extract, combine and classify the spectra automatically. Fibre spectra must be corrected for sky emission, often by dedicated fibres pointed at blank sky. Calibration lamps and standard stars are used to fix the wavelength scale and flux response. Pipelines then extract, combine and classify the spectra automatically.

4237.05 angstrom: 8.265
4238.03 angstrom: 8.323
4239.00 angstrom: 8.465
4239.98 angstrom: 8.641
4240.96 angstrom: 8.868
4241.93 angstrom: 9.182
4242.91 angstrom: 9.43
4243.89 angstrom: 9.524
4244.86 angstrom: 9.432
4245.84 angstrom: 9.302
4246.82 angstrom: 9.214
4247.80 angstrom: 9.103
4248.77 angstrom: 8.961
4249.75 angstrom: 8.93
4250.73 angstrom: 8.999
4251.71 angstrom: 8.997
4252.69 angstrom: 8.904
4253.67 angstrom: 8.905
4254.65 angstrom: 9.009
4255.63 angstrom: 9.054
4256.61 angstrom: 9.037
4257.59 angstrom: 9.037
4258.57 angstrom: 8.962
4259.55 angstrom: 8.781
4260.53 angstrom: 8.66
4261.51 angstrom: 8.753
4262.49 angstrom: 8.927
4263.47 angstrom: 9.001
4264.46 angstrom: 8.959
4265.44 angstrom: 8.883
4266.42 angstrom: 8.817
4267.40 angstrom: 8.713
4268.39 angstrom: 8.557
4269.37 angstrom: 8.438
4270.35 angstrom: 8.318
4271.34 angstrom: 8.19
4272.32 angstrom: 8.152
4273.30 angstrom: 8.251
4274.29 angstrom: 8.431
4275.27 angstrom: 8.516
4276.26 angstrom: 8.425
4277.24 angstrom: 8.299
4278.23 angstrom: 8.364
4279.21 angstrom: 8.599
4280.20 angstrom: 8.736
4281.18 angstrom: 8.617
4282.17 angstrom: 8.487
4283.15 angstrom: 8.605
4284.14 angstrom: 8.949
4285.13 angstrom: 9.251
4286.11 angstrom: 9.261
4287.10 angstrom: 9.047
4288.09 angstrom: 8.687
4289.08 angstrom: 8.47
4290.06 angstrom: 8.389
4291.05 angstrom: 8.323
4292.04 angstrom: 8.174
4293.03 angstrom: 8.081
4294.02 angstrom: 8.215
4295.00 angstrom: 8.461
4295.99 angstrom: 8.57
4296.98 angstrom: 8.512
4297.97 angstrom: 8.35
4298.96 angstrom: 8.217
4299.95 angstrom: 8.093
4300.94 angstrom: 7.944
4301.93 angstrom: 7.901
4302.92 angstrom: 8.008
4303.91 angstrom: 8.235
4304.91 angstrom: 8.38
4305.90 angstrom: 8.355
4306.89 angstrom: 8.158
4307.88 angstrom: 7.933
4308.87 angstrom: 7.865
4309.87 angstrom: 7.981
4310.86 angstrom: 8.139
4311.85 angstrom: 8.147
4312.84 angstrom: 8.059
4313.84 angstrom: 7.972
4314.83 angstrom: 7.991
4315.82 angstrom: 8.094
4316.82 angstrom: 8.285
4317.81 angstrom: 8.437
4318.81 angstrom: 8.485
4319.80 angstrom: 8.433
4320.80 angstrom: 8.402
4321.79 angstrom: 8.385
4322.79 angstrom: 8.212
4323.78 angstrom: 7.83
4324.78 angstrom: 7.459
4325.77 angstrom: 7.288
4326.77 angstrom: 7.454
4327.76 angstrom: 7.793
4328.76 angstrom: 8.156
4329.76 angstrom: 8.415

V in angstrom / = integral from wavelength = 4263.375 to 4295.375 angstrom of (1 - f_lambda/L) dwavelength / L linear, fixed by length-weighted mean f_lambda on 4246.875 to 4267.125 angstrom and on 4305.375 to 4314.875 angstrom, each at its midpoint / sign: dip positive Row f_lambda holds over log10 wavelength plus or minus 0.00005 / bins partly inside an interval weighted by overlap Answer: 0.04 angstrom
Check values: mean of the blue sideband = 8.94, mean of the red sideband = 8.07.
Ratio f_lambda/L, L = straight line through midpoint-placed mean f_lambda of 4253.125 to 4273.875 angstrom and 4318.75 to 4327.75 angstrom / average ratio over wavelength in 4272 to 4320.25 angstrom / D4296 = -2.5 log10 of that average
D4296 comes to -0.01 mag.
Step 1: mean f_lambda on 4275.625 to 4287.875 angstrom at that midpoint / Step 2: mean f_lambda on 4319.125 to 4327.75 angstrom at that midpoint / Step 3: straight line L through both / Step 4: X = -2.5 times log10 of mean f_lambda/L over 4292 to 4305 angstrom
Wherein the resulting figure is 0.02 mag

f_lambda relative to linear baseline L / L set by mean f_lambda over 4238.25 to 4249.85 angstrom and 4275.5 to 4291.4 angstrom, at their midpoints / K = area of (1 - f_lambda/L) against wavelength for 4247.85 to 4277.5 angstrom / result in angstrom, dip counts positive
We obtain 0.5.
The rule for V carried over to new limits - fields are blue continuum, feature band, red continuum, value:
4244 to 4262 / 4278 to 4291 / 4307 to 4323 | -0.20 angstrom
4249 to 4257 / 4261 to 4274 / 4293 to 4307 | 0.20 angstrom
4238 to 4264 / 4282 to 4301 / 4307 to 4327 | -0.23 angstrom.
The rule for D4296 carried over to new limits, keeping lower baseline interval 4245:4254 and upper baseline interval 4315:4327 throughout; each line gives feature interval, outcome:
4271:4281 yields 0.03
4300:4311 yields 0.03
